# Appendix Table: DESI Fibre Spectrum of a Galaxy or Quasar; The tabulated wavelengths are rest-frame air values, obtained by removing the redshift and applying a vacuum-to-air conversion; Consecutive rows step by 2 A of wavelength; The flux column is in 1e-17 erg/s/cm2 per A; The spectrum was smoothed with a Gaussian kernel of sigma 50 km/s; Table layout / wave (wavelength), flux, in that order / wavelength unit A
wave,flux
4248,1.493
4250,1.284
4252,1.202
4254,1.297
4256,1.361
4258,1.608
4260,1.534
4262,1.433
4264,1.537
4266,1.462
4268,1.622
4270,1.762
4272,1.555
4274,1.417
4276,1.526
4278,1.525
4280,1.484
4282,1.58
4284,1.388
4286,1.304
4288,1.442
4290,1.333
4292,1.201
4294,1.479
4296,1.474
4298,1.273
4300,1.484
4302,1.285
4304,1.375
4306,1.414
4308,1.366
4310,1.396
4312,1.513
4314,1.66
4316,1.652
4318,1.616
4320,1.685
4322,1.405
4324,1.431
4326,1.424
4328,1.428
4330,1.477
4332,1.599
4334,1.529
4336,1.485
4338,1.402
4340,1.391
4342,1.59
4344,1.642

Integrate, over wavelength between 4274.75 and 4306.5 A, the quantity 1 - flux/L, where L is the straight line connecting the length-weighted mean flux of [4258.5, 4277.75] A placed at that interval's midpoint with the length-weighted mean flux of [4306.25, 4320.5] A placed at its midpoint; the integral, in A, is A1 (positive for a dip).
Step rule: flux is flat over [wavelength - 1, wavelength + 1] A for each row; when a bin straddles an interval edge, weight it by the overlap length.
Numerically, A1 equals 2.7 A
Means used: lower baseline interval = 1.54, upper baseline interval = 1.54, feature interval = 1.41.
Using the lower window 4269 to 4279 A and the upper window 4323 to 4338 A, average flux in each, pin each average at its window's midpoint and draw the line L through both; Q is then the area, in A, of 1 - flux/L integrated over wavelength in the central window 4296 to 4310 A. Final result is 1.3 A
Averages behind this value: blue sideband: 1.56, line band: 1.38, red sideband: 1.48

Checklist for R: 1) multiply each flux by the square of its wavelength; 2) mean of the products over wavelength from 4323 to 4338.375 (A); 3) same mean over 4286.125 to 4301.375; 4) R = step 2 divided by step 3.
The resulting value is 1.09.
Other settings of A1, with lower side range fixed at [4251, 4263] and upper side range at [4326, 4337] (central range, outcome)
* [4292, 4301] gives 0.3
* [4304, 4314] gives 0.2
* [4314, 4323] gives -0.7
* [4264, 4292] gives -1.0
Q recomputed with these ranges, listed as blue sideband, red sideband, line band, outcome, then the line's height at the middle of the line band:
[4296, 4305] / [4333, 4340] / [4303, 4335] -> -1.9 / 1.42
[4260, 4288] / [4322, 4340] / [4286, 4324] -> 1.0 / 1.48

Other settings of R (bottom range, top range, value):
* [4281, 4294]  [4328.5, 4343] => 1.10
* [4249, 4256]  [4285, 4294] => 1.07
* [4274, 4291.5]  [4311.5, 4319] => 1.14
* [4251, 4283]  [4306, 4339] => 1.03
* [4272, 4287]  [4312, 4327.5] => 1.07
